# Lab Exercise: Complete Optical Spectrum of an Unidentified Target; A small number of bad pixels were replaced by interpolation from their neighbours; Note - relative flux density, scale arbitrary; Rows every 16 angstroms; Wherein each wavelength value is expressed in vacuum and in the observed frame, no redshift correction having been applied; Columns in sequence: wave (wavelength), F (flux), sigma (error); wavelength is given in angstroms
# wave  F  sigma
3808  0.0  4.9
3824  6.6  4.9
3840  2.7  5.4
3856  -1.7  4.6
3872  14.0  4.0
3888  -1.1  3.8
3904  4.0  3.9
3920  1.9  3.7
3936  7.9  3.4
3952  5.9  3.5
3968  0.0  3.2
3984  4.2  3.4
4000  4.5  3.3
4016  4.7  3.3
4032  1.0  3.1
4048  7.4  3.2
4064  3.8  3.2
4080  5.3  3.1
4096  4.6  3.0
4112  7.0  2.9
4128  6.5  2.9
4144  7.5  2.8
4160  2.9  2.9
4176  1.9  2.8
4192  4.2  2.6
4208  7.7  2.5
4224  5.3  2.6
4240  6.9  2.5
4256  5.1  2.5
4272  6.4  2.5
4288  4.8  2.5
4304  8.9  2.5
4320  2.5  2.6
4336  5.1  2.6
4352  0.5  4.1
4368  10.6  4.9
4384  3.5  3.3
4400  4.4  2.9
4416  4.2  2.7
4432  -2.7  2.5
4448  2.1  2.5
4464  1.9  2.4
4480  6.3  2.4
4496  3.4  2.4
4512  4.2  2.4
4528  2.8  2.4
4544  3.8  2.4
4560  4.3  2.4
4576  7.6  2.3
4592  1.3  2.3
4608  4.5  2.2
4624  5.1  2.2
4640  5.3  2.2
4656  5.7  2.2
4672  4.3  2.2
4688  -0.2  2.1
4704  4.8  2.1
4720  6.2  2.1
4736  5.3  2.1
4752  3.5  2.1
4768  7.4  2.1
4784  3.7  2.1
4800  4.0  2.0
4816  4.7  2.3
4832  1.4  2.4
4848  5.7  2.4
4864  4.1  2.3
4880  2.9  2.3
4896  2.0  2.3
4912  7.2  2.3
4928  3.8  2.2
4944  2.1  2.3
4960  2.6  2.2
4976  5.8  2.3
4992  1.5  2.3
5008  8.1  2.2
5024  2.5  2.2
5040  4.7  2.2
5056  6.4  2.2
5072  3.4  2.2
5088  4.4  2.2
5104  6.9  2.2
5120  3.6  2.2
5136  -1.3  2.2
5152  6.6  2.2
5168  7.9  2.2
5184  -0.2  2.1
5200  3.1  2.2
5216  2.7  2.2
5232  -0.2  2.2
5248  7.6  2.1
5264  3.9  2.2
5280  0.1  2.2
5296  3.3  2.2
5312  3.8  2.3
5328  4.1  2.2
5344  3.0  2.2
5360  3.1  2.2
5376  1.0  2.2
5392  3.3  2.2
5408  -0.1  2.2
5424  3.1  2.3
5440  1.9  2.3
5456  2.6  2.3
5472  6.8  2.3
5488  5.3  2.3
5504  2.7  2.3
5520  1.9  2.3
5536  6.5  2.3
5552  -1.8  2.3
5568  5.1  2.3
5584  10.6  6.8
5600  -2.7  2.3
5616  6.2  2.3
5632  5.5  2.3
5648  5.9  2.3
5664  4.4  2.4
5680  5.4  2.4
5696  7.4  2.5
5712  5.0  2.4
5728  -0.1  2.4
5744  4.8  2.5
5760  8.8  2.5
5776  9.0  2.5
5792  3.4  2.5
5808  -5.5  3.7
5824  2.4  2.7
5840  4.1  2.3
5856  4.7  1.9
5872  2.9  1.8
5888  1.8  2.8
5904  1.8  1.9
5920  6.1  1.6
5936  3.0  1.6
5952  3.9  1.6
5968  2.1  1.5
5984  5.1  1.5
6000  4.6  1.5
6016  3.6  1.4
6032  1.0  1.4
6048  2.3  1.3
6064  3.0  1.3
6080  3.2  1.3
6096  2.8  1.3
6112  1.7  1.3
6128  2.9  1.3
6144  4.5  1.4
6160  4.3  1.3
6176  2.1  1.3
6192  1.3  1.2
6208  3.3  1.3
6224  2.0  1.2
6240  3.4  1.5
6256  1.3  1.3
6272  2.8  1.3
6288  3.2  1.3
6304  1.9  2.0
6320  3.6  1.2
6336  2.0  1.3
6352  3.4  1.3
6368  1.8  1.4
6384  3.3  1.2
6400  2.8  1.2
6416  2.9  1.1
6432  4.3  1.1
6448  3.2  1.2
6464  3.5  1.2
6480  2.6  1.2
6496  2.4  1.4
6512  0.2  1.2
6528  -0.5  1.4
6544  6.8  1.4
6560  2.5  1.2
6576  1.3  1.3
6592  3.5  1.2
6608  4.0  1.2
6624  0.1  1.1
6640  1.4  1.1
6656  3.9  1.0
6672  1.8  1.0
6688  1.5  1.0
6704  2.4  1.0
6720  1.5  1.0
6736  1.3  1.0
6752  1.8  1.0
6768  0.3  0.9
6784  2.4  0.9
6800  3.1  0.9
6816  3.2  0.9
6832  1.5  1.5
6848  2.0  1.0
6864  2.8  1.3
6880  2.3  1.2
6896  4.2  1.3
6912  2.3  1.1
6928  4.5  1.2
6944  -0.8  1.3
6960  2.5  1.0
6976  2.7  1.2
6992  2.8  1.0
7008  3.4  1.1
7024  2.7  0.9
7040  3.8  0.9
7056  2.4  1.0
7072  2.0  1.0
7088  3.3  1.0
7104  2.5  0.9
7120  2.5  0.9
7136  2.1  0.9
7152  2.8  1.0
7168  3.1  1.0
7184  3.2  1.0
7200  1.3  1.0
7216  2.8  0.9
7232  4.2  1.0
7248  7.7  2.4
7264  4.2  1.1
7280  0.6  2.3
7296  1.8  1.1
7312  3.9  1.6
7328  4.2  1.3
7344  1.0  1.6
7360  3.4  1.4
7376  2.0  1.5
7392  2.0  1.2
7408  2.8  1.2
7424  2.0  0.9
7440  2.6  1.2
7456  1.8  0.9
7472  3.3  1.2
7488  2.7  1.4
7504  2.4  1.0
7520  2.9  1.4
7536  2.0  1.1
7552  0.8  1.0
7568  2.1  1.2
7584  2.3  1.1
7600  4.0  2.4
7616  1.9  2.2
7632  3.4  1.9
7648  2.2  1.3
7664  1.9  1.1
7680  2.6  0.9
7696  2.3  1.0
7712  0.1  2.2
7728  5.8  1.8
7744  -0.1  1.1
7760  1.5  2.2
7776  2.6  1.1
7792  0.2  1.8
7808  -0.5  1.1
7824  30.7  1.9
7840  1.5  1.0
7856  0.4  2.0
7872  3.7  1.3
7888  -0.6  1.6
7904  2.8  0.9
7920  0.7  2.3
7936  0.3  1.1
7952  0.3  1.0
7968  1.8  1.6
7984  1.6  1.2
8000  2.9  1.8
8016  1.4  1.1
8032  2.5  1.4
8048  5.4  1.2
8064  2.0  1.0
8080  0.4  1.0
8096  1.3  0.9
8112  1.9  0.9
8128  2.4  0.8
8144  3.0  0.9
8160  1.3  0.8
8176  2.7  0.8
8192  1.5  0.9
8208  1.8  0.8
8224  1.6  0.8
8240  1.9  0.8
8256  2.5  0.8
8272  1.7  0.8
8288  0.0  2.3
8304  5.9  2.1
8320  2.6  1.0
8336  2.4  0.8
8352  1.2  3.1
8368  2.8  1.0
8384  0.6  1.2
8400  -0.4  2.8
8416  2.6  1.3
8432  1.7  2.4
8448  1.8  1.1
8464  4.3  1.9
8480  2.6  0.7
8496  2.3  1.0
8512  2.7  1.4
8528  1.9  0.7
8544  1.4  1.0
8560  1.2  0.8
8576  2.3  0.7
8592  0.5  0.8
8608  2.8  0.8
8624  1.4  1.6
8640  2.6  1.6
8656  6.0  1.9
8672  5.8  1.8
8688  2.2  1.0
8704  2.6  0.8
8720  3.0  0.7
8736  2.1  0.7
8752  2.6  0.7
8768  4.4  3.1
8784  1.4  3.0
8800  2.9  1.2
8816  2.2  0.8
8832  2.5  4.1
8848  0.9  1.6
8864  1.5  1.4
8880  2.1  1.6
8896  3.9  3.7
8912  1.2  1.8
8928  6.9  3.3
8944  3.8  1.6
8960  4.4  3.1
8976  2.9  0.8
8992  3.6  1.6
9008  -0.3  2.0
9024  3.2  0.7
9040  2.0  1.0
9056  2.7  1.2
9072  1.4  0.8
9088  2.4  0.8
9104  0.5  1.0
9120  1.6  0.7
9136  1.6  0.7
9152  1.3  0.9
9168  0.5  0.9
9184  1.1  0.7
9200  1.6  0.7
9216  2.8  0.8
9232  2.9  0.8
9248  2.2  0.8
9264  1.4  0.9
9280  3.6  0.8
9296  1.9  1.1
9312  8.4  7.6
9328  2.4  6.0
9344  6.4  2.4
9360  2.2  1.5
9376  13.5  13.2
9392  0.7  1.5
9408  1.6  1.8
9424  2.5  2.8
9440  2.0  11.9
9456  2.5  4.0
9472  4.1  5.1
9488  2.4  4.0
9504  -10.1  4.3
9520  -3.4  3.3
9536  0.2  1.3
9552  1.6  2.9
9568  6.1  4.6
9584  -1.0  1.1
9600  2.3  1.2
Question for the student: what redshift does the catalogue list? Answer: 0.562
